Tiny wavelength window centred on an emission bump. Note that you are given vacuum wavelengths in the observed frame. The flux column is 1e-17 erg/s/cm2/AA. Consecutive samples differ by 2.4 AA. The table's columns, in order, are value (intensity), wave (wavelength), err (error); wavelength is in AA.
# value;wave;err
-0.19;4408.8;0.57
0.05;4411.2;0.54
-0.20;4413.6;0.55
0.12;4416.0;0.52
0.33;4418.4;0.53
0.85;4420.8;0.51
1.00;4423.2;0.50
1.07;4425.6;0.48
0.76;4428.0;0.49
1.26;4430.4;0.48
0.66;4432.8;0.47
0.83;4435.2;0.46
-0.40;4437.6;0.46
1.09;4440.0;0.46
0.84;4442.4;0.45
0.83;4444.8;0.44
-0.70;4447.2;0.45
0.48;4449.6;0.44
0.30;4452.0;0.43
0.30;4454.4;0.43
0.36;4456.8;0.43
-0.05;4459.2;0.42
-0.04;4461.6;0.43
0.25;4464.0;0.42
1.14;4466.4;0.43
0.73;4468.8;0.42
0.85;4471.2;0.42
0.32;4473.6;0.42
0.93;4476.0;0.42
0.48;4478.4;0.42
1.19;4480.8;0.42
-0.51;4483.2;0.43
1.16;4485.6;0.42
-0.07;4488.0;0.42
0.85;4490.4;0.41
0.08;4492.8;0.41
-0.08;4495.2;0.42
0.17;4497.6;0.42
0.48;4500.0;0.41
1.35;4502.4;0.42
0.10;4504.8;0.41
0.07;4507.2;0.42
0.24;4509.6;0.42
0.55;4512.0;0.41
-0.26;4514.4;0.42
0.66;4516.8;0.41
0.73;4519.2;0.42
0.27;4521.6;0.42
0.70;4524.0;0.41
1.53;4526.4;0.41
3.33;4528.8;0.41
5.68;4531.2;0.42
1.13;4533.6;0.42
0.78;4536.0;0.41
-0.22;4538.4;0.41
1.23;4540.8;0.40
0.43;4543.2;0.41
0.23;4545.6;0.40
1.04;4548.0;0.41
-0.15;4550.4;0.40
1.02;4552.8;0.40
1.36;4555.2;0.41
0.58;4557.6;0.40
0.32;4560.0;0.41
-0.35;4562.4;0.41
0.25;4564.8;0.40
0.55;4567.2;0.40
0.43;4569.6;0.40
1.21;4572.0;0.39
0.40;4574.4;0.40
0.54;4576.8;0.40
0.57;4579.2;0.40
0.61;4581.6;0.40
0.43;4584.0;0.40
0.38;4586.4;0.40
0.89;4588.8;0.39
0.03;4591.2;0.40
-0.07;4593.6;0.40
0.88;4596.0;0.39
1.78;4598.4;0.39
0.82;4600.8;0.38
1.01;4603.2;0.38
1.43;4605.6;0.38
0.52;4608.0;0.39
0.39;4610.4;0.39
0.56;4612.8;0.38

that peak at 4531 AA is [O II]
